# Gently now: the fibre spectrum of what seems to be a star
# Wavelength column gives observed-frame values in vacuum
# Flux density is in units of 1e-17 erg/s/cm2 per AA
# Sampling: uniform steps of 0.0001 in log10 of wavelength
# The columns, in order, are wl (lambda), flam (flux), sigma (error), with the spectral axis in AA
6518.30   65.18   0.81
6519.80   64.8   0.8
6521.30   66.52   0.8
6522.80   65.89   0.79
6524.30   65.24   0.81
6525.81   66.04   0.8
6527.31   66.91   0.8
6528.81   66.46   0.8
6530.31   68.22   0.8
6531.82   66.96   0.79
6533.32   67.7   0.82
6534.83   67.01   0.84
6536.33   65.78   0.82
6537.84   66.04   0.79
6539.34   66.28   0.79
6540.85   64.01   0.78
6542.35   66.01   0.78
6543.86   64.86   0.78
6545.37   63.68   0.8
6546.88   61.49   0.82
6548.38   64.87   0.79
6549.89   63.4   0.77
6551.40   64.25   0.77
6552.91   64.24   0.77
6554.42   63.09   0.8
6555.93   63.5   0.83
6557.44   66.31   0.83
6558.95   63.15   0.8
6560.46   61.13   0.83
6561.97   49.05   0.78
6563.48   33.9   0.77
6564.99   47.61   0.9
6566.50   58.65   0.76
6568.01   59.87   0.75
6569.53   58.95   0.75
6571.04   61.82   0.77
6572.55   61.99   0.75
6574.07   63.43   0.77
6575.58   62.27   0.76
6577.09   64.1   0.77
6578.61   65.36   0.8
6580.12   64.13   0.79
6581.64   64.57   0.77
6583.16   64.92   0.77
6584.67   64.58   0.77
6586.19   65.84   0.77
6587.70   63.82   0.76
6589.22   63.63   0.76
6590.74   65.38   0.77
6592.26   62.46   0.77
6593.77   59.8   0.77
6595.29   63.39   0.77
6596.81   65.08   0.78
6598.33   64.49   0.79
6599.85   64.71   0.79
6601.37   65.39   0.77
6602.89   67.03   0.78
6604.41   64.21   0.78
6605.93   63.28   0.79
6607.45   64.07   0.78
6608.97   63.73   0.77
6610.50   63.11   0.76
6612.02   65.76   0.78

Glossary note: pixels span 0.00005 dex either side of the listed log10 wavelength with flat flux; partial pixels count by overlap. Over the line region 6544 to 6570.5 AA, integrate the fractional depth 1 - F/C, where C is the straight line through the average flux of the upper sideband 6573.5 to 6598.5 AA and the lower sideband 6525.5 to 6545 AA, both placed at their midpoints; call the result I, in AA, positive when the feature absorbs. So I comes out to 2.4 AA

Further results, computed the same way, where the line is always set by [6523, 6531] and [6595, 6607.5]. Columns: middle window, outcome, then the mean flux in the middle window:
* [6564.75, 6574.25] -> 0.9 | 59.2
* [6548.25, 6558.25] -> 0.3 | 64.1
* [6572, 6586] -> 0.3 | 64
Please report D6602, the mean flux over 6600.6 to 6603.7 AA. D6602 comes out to 66.2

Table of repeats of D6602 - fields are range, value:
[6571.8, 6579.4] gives 63.4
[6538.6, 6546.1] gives 64.9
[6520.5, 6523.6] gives 66.3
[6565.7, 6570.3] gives 59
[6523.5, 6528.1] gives 66.1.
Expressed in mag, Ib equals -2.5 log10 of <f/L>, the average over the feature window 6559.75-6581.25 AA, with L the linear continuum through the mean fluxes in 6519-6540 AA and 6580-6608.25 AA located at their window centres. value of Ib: 0.12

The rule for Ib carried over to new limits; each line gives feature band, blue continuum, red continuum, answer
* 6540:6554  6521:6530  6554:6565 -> -0.07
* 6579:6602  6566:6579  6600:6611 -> -0.02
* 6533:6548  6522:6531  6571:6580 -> 0.01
